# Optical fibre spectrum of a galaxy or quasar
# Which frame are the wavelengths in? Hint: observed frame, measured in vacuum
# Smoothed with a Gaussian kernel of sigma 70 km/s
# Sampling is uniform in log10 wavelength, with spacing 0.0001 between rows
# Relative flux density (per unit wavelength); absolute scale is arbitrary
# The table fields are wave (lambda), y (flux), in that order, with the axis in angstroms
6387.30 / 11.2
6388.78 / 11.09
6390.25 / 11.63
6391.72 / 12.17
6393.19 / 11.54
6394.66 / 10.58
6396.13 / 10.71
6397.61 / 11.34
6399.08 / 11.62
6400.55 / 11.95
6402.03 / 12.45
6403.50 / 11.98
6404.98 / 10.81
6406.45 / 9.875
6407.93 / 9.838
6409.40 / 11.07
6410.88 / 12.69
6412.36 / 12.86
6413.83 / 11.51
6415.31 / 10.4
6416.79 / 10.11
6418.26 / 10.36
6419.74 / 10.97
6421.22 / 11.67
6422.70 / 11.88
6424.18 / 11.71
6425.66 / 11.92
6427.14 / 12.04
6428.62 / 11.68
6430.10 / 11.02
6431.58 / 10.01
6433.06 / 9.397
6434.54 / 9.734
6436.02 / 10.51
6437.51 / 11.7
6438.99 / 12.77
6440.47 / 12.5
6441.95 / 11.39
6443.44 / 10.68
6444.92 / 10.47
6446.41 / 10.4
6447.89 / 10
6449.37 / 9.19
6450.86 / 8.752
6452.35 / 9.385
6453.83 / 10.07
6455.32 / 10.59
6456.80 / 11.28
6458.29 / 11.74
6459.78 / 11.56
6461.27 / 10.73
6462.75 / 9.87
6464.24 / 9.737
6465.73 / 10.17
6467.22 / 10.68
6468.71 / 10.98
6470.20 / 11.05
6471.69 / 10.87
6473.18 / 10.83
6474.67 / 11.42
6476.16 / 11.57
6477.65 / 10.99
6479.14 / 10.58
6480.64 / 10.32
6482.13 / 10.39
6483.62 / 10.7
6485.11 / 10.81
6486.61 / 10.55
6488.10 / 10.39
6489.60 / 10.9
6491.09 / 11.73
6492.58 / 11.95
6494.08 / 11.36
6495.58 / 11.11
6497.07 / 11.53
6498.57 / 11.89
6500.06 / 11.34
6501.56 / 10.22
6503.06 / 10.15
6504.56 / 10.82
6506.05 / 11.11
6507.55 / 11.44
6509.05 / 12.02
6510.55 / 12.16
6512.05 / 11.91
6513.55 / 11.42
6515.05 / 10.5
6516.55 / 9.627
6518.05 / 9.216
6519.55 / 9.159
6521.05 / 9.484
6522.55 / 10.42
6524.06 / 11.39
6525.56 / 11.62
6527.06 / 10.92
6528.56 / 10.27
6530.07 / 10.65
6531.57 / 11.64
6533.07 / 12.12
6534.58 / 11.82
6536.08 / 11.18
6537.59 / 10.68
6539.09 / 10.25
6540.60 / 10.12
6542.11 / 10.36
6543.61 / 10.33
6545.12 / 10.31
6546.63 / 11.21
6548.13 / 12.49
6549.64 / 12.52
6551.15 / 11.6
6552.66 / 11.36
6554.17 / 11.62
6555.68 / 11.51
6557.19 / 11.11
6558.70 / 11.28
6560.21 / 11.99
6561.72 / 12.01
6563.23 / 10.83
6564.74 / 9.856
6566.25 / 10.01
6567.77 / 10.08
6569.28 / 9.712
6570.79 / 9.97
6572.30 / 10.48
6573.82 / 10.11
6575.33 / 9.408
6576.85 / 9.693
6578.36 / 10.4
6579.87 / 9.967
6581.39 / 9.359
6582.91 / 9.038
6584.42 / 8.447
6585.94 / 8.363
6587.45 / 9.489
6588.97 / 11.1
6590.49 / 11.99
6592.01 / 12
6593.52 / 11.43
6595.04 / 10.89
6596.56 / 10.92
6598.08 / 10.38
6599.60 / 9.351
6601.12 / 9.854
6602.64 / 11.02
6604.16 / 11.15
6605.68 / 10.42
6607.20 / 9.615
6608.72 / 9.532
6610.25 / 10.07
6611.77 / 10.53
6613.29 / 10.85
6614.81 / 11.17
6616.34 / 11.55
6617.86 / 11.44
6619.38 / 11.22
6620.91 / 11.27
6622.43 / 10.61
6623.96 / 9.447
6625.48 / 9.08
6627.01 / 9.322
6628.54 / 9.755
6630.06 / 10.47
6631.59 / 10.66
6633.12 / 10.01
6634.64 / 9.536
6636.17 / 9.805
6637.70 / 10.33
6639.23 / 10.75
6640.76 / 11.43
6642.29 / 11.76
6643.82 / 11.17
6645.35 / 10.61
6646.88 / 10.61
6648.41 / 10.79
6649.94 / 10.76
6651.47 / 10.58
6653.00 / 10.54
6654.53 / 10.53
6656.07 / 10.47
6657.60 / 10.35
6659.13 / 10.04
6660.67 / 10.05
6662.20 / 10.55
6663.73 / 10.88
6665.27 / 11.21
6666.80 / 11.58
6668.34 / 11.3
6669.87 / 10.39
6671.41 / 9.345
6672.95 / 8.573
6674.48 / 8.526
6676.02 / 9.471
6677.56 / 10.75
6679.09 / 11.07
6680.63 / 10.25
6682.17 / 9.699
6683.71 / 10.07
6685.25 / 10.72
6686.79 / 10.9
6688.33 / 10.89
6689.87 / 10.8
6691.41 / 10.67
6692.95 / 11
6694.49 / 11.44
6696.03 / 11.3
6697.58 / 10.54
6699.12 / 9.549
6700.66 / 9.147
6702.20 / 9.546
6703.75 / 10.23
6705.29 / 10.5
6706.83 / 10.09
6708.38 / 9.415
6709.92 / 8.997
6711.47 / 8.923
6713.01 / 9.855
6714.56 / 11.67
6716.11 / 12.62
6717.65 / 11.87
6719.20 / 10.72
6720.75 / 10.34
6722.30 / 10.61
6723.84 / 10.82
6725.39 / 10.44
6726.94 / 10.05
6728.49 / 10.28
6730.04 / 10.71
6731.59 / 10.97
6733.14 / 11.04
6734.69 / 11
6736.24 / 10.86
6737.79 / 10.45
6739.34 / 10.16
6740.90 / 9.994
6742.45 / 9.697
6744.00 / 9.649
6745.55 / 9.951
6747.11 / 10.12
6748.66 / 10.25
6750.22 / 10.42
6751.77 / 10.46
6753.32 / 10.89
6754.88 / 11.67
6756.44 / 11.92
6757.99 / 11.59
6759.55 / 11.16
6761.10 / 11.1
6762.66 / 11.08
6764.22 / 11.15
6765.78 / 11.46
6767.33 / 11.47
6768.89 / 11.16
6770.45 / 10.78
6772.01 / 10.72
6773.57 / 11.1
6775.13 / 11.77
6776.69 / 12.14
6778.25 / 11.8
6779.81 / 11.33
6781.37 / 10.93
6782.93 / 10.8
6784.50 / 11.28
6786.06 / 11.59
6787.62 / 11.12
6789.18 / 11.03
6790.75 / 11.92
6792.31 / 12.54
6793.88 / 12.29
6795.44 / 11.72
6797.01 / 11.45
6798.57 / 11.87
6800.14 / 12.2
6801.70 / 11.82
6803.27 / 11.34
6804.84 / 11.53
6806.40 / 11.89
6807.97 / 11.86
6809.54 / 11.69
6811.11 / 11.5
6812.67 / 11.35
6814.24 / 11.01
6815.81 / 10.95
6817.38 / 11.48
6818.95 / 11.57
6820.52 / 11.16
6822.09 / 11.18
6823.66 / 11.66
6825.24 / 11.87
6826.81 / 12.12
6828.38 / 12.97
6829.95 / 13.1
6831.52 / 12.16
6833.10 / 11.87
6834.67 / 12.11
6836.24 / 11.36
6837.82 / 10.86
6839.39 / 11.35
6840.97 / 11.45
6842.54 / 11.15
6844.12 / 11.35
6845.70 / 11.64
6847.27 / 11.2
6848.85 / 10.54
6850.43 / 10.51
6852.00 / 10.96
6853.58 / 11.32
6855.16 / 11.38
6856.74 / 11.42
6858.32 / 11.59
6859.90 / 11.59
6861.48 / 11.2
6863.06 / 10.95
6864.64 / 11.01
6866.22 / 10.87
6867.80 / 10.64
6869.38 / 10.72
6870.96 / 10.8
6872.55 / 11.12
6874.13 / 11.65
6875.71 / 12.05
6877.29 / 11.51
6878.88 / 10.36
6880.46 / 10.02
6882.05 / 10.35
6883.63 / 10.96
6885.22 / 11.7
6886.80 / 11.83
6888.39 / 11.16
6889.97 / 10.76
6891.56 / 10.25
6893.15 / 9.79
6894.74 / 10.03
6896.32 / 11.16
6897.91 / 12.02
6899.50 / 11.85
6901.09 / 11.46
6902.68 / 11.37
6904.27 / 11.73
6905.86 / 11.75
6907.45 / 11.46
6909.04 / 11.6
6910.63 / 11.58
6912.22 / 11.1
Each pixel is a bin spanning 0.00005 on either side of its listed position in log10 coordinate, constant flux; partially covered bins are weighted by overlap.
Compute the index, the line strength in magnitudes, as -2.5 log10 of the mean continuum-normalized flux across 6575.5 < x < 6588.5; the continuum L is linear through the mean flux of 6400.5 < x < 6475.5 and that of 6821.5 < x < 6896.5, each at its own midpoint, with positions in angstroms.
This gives 0.175 mag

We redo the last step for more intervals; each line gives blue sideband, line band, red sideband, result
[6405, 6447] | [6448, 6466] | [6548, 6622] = 0.078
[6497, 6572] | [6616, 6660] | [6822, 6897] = 0.054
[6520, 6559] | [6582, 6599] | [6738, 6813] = 0.076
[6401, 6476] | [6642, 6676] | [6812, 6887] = 0.070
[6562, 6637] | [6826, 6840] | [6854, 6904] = -0.100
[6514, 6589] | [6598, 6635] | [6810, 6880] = 0.039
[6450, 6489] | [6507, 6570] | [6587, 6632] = -0.037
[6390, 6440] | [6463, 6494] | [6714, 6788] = 0.036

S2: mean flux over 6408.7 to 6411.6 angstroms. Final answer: 11.9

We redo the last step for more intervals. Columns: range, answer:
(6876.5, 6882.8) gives 10.6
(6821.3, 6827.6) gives 11.7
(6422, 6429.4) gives 11.8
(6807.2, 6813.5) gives 11.6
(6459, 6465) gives 10.5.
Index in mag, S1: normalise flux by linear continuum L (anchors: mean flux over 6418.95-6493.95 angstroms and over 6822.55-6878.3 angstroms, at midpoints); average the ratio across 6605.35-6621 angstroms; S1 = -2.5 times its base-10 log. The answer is 0.04 mag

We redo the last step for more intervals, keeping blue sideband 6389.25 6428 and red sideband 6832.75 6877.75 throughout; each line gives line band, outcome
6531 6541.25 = 0.02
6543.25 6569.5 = 0.02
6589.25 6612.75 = 0.07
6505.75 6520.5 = 0.05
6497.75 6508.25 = 0.03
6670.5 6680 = 0.17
